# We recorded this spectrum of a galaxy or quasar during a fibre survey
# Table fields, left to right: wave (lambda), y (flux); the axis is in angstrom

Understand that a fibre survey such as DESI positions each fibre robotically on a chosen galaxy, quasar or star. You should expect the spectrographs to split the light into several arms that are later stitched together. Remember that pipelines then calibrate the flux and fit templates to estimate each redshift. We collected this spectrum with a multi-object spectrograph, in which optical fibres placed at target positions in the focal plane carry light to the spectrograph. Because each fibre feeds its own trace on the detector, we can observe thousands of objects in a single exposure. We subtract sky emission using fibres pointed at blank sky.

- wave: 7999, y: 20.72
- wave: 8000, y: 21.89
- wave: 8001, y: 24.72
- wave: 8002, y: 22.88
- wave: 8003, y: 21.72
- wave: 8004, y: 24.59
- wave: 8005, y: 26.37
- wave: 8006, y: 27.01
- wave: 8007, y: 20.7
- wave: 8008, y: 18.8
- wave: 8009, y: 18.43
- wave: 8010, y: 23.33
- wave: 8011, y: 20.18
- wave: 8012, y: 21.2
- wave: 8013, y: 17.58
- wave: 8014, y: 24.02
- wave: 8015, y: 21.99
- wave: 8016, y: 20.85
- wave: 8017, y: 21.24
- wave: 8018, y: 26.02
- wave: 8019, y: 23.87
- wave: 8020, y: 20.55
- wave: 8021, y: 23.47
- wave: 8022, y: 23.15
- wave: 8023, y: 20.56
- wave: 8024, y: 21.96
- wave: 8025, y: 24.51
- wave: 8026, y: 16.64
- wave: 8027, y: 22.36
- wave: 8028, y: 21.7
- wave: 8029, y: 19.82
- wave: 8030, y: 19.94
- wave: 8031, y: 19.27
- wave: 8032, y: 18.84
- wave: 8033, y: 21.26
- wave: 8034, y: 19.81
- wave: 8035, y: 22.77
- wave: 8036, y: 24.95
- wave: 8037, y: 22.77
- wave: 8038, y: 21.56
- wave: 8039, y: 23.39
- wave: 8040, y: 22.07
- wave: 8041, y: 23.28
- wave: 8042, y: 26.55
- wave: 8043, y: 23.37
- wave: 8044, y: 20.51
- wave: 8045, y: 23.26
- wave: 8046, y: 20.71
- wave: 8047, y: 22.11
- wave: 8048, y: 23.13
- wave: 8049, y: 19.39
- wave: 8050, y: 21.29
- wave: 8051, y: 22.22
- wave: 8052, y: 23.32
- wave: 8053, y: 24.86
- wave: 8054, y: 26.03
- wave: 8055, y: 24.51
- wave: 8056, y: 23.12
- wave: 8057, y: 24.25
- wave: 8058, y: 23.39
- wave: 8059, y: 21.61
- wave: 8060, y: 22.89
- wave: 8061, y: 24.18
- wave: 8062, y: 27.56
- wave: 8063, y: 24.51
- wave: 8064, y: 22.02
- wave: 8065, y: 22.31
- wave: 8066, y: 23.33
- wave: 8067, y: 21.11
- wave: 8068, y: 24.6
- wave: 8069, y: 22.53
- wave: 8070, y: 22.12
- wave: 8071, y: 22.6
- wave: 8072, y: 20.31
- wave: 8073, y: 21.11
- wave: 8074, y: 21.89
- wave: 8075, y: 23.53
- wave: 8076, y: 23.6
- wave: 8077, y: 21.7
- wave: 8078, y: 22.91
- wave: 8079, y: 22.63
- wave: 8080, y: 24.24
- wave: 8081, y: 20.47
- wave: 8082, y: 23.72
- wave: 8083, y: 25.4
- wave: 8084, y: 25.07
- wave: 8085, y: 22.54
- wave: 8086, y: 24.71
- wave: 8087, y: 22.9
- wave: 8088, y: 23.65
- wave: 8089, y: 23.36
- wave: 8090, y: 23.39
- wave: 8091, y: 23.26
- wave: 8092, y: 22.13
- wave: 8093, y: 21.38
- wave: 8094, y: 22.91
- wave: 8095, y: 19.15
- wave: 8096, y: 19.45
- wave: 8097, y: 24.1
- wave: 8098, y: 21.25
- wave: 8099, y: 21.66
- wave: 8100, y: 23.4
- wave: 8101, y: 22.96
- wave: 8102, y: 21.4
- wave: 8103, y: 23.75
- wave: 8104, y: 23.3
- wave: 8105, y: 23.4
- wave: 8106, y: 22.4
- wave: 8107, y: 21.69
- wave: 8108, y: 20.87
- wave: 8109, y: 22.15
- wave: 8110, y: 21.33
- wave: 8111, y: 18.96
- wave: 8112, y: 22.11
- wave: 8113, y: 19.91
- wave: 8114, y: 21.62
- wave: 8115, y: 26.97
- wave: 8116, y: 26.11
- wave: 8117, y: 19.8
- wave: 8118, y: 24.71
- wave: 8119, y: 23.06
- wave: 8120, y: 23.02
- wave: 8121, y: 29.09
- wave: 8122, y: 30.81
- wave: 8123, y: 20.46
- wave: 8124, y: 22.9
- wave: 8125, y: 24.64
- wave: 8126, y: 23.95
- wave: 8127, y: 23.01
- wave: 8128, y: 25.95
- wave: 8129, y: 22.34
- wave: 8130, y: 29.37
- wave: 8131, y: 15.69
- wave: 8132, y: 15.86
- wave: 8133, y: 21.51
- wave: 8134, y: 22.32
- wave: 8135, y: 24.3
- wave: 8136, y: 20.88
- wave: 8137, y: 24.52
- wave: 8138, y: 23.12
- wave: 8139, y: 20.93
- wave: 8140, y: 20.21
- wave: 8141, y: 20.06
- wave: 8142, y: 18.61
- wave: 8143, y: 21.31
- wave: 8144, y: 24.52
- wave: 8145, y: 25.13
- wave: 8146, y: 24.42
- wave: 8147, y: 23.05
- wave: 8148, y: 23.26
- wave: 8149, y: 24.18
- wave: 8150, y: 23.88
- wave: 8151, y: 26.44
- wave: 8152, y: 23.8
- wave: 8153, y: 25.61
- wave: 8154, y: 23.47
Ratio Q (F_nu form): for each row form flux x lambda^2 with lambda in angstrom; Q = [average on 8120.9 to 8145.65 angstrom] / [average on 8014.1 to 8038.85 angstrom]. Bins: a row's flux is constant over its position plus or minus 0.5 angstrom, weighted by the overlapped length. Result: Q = 1.1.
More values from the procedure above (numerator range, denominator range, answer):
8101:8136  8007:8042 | 1.08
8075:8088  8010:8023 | 1.08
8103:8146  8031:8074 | 1.02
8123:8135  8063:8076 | 1.02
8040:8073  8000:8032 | 1.06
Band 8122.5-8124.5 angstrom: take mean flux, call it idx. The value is 21.7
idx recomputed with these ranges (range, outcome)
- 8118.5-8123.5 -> 25.3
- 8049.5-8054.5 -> 23.5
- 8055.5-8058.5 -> 23.6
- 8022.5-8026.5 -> 20.9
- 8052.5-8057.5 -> 24.6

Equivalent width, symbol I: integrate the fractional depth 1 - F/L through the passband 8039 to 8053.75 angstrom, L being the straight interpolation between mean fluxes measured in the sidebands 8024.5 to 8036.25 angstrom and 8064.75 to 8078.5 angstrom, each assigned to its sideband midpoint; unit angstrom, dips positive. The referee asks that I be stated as -0.8 angstrom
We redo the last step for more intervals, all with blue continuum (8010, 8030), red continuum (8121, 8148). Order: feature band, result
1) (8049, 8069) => -1.2 angstrom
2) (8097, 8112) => 0.3 angstrom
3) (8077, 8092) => -0.7 angstrom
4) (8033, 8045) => -0.5 angstrom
